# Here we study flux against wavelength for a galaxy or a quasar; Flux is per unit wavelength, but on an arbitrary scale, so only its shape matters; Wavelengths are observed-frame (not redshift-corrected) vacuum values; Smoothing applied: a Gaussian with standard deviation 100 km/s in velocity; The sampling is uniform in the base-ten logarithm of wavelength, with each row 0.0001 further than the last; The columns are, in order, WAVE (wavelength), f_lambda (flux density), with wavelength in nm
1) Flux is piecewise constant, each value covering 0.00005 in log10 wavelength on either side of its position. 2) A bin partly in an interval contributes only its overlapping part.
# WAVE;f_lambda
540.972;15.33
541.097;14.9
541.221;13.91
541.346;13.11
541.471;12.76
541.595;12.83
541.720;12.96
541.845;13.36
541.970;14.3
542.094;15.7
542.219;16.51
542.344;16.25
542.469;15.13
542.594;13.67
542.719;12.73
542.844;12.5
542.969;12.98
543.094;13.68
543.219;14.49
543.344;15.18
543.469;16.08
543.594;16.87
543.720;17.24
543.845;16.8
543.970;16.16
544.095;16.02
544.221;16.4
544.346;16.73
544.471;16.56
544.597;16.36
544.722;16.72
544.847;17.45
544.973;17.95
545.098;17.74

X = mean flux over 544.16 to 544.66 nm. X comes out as 16.5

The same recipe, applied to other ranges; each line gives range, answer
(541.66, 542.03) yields 13.5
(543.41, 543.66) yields 16.4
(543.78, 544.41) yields 16.4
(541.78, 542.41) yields 15.2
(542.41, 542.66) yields 14.4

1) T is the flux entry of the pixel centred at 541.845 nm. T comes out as 13.36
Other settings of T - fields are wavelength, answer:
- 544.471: 16.56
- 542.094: 15.7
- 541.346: 13.11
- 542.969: 12.98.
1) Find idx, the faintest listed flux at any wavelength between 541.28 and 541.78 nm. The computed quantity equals 12.76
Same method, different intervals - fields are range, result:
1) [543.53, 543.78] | 16.87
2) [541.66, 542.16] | 12.96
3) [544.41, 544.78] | 16.36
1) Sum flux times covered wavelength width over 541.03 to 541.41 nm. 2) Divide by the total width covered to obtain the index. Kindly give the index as 14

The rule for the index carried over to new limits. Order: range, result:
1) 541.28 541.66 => 12.9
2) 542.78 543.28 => 13.4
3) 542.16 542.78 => 14.8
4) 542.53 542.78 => 13.2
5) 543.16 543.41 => 14.9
